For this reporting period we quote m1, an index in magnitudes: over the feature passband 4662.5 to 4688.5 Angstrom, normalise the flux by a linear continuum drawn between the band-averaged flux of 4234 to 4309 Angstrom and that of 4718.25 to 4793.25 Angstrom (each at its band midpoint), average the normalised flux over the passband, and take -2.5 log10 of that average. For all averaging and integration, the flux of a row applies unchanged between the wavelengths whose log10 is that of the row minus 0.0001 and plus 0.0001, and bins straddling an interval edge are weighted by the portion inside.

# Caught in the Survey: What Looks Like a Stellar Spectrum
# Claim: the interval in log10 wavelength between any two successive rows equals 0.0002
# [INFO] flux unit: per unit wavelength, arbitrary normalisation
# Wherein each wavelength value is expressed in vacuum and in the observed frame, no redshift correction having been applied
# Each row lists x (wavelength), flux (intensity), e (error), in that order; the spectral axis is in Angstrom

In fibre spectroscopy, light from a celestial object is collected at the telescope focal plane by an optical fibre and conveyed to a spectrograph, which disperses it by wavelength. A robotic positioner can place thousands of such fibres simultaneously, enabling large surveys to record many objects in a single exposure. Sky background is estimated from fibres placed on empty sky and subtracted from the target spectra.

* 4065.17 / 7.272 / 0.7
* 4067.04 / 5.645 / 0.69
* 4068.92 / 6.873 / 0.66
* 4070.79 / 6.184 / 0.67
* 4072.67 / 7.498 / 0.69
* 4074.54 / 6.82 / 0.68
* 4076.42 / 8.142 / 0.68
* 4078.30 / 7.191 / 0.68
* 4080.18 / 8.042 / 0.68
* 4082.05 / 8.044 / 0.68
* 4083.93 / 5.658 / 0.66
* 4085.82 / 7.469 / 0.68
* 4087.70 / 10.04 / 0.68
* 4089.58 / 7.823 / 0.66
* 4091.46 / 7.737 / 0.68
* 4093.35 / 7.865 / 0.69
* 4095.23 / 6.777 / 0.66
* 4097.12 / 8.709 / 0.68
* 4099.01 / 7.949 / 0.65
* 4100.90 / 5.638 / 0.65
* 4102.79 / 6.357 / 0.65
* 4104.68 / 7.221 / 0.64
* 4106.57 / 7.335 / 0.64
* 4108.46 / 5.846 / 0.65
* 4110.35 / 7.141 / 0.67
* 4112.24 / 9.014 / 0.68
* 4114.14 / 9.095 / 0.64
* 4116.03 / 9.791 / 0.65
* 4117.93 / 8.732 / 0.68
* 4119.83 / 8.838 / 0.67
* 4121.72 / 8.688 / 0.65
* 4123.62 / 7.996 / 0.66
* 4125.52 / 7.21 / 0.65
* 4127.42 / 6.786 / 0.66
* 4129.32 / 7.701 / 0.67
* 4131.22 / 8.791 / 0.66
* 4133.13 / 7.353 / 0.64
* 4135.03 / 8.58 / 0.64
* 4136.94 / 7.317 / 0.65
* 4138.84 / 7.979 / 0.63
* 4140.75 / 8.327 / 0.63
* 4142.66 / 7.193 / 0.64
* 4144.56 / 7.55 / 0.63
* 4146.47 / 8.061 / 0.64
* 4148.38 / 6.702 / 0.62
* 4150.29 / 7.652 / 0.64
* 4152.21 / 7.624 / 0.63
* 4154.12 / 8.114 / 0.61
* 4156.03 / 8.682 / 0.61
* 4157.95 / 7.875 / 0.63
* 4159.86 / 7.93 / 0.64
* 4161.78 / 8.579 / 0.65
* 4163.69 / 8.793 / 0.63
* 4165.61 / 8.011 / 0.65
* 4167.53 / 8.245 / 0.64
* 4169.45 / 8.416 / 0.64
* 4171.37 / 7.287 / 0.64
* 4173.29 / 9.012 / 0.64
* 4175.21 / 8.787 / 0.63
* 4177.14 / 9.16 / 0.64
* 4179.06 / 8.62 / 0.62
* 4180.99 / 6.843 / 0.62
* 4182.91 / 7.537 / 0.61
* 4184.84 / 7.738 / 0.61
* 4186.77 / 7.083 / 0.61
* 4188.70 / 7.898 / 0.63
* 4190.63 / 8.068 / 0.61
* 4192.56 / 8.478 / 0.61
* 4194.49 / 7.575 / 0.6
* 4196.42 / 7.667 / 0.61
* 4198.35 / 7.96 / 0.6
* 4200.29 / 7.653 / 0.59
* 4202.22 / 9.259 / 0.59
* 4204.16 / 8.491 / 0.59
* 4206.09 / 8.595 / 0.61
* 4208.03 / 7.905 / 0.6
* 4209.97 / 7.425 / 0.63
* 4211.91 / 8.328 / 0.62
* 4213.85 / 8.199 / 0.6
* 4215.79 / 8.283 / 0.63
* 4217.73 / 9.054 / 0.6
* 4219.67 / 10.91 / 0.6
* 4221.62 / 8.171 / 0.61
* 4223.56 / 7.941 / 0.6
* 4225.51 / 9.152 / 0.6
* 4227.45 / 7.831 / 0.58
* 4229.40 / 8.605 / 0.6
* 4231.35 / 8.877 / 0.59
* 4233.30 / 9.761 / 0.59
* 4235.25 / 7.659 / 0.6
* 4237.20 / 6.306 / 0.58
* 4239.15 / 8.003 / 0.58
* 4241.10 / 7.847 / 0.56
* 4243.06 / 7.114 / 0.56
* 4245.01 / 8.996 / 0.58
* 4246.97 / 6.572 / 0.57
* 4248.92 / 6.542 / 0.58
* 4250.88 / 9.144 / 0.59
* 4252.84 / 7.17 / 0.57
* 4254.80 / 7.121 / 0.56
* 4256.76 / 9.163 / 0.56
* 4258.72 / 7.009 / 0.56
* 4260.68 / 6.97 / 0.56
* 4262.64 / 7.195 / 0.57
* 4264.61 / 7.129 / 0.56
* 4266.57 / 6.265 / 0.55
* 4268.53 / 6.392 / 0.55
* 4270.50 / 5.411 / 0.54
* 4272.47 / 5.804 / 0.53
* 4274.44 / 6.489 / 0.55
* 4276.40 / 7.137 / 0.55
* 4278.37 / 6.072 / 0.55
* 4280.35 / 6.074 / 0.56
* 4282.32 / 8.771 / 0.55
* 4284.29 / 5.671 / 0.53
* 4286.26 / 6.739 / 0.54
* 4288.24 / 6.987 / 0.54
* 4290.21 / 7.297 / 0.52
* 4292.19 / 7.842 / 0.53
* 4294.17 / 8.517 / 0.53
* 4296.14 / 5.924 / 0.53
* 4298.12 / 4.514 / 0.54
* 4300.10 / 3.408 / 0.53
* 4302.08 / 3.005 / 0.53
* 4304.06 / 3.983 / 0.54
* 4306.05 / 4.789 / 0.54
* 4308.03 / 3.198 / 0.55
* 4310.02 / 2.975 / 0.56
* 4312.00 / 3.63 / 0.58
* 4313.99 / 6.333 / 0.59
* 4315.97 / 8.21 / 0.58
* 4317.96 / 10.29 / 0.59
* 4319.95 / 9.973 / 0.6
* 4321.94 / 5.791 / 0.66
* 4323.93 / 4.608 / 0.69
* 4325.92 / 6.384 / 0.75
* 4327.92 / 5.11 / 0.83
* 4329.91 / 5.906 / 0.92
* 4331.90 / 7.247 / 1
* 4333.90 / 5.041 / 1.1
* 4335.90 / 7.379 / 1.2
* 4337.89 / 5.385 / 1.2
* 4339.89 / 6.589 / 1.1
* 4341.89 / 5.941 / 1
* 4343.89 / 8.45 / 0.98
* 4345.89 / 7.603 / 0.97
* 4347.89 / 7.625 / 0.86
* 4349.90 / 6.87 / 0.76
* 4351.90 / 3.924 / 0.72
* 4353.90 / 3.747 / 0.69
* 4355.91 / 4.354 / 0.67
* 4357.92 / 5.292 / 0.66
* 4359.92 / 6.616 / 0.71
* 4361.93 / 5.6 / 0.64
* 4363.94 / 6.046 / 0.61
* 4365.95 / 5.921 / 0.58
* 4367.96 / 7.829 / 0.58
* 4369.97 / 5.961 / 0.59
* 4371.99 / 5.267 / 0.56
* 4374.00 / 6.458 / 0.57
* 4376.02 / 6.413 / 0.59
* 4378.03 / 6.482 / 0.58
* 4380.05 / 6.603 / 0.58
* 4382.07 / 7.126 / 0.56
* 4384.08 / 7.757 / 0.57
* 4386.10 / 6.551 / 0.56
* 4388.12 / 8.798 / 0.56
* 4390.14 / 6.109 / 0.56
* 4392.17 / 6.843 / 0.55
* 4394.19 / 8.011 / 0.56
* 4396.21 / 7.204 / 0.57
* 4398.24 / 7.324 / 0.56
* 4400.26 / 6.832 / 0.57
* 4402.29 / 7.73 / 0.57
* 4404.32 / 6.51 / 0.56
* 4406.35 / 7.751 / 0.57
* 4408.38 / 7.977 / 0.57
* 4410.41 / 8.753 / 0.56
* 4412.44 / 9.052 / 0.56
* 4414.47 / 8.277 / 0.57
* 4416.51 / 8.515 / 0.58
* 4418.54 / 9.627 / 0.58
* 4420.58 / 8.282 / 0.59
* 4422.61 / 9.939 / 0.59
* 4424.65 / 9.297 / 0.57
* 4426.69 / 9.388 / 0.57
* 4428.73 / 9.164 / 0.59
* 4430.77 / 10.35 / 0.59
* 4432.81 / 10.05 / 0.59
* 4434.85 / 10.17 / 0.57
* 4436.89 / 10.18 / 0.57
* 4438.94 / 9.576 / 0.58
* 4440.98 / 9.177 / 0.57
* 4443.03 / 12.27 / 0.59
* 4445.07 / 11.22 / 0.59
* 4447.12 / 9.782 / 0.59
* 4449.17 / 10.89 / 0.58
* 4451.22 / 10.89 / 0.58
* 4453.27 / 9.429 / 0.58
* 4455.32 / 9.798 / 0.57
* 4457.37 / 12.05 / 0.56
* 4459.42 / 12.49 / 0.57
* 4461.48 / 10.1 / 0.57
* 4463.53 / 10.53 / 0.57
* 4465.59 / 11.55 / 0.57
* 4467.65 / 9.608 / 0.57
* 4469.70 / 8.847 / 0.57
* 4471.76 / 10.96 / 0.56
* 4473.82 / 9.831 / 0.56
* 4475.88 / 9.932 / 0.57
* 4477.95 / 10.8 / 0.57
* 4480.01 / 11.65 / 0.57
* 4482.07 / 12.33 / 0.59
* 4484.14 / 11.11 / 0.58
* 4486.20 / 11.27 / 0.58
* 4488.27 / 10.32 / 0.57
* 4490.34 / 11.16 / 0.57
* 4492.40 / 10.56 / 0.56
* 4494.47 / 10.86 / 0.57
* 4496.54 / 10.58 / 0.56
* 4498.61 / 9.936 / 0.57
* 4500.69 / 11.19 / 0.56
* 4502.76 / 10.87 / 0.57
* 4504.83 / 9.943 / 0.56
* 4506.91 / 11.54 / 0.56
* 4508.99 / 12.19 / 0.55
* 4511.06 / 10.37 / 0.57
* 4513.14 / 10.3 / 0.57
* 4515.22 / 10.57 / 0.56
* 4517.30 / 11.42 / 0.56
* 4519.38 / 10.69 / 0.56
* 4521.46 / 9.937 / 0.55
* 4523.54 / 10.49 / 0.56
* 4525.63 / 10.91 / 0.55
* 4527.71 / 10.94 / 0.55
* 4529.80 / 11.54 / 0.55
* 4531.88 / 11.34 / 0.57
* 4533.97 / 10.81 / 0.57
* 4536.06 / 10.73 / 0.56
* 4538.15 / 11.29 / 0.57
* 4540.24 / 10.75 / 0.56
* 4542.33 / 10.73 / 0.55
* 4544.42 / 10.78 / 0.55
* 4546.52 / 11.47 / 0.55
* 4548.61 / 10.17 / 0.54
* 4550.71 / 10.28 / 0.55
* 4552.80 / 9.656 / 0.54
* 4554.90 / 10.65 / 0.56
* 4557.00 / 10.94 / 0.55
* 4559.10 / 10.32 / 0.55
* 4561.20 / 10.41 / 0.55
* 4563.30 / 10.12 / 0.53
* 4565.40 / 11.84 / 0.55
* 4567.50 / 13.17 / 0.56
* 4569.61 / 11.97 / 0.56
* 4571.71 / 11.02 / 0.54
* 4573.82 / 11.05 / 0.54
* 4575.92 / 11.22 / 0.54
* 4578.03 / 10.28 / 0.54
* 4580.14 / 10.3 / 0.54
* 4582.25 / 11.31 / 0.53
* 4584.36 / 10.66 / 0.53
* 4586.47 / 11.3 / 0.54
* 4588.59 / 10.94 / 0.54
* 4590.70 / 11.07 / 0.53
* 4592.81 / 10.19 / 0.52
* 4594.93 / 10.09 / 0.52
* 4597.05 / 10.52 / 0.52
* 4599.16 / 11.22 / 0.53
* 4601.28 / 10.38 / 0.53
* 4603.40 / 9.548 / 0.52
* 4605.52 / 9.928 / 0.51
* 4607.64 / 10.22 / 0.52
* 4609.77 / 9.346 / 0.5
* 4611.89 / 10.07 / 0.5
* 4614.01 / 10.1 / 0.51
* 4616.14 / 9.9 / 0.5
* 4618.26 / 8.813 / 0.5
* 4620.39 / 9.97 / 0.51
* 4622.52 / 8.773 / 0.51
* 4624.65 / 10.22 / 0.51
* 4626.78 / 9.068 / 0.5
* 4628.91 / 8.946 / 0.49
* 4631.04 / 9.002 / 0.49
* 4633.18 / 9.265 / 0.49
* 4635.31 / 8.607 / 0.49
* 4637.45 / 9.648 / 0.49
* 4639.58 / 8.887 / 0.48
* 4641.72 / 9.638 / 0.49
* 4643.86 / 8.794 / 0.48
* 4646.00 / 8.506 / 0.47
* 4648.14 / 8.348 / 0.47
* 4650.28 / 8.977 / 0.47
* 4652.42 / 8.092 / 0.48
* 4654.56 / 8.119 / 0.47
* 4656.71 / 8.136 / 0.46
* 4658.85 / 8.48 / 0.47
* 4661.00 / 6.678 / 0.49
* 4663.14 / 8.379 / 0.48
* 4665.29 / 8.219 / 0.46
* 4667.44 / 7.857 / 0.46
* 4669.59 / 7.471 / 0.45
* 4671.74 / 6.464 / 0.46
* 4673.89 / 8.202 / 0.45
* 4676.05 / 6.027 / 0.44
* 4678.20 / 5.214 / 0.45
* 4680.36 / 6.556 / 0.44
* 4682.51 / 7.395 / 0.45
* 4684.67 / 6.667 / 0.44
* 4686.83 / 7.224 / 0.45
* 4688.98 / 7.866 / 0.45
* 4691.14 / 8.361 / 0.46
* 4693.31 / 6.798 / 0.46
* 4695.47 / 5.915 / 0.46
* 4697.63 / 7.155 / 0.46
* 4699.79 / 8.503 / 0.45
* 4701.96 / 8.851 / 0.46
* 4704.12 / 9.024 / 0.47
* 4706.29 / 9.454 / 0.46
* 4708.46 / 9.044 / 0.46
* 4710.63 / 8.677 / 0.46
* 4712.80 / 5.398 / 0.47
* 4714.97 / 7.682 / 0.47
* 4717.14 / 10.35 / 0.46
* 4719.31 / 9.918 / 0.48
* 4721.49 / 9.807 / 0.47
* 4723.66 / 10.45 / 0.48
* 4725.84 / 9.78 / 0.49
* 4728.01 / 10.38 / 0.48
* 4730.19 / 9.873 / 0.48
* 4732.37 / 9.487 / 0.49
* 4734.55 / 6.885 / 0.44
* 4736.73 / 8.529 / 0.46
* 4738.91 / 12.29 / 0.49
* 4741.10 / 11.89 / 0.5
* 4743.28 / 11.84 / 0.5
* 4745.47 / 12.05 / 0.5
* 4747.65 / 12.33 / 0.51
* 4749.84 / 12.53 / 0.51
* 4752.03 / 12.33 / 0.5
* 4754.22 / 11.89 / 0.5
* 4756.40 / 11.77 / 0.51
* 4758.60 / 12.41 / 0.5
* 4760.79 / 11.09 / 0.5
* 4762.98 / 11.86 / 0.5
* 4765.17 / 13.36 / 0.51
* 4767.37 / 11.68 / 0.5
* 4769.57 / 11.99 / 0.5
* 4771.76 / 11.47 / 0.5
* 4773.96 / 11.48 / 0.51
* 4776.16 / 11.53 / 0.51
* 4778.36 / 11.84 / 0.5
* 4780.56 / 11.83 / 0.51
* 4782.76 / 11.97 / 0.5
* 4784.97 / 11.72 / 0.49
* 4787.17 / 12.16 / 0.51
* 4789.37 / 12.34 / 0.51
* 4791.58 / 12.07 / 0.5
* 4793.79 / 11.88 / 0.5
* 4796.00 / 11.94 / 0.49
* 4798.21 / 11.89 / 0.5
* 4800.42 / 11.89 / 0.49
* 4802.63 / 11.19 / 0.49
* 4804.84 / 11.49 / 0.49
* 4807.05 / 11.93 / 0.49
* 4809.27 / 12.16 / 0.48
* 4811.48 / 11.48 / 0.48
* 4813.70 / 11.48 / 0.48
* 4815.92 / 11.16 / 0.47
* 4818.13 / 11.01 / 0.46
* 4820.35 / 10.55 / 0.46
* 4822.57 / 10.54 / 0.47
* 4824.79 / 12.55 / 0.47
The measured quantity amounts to 0.423 mag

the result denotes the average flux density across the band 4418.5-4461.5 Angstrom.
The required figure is 10.2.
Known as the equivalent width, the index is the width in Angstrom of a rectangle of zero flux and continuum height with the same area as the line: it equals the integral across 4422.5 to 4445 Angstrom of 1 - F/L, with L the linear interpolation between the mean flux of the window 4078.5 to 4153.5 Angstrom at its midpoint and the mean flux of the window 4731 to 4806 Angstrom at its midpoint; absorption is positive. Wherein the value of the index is -0.9 Angstrom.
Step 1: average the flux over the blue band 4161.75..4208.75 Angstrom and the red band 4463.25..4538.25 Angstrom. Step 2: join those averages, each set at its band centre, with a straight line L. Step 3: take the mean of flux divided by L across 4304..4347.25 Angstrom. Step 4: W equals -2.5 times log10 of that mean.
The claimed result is 0.45 mag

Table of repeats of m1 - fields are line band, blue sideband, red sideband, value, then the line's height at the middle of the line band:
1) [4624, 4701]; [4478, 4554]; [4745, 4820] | 0.39 mag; 11.4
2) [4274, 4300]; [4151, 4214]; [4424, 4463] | 0.33 mag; 9.01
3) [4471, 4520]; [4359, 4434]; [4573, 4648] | -0.24 mag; 8.69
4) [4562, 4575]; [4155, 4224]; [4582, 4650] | -0.20 mag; 9.59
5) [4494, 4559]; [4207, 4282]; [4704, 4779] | -0.15 mag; 9.35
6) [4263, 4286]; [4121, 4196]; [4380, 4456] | 0.27 mag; 8.33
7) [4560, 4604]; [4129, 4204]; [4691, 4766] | -0.16 mag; 9.45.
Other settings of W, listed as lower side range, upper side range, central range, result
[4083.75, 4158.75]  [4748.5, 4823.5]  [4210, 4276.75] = 0.11 mag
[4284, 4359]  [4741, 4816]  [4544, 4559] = -0.18 mag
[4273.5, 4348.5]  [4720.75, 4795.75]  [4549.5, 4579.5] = -0.19 mag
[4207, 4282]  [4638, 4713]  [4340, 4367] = 0.27 mag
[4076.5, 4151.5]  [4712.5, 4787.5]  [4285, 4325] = 0.43 mag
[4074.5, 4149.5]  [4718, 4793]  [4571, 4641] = 0.05 mag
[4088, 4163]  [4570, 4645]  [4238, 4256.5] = 0.10 mag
